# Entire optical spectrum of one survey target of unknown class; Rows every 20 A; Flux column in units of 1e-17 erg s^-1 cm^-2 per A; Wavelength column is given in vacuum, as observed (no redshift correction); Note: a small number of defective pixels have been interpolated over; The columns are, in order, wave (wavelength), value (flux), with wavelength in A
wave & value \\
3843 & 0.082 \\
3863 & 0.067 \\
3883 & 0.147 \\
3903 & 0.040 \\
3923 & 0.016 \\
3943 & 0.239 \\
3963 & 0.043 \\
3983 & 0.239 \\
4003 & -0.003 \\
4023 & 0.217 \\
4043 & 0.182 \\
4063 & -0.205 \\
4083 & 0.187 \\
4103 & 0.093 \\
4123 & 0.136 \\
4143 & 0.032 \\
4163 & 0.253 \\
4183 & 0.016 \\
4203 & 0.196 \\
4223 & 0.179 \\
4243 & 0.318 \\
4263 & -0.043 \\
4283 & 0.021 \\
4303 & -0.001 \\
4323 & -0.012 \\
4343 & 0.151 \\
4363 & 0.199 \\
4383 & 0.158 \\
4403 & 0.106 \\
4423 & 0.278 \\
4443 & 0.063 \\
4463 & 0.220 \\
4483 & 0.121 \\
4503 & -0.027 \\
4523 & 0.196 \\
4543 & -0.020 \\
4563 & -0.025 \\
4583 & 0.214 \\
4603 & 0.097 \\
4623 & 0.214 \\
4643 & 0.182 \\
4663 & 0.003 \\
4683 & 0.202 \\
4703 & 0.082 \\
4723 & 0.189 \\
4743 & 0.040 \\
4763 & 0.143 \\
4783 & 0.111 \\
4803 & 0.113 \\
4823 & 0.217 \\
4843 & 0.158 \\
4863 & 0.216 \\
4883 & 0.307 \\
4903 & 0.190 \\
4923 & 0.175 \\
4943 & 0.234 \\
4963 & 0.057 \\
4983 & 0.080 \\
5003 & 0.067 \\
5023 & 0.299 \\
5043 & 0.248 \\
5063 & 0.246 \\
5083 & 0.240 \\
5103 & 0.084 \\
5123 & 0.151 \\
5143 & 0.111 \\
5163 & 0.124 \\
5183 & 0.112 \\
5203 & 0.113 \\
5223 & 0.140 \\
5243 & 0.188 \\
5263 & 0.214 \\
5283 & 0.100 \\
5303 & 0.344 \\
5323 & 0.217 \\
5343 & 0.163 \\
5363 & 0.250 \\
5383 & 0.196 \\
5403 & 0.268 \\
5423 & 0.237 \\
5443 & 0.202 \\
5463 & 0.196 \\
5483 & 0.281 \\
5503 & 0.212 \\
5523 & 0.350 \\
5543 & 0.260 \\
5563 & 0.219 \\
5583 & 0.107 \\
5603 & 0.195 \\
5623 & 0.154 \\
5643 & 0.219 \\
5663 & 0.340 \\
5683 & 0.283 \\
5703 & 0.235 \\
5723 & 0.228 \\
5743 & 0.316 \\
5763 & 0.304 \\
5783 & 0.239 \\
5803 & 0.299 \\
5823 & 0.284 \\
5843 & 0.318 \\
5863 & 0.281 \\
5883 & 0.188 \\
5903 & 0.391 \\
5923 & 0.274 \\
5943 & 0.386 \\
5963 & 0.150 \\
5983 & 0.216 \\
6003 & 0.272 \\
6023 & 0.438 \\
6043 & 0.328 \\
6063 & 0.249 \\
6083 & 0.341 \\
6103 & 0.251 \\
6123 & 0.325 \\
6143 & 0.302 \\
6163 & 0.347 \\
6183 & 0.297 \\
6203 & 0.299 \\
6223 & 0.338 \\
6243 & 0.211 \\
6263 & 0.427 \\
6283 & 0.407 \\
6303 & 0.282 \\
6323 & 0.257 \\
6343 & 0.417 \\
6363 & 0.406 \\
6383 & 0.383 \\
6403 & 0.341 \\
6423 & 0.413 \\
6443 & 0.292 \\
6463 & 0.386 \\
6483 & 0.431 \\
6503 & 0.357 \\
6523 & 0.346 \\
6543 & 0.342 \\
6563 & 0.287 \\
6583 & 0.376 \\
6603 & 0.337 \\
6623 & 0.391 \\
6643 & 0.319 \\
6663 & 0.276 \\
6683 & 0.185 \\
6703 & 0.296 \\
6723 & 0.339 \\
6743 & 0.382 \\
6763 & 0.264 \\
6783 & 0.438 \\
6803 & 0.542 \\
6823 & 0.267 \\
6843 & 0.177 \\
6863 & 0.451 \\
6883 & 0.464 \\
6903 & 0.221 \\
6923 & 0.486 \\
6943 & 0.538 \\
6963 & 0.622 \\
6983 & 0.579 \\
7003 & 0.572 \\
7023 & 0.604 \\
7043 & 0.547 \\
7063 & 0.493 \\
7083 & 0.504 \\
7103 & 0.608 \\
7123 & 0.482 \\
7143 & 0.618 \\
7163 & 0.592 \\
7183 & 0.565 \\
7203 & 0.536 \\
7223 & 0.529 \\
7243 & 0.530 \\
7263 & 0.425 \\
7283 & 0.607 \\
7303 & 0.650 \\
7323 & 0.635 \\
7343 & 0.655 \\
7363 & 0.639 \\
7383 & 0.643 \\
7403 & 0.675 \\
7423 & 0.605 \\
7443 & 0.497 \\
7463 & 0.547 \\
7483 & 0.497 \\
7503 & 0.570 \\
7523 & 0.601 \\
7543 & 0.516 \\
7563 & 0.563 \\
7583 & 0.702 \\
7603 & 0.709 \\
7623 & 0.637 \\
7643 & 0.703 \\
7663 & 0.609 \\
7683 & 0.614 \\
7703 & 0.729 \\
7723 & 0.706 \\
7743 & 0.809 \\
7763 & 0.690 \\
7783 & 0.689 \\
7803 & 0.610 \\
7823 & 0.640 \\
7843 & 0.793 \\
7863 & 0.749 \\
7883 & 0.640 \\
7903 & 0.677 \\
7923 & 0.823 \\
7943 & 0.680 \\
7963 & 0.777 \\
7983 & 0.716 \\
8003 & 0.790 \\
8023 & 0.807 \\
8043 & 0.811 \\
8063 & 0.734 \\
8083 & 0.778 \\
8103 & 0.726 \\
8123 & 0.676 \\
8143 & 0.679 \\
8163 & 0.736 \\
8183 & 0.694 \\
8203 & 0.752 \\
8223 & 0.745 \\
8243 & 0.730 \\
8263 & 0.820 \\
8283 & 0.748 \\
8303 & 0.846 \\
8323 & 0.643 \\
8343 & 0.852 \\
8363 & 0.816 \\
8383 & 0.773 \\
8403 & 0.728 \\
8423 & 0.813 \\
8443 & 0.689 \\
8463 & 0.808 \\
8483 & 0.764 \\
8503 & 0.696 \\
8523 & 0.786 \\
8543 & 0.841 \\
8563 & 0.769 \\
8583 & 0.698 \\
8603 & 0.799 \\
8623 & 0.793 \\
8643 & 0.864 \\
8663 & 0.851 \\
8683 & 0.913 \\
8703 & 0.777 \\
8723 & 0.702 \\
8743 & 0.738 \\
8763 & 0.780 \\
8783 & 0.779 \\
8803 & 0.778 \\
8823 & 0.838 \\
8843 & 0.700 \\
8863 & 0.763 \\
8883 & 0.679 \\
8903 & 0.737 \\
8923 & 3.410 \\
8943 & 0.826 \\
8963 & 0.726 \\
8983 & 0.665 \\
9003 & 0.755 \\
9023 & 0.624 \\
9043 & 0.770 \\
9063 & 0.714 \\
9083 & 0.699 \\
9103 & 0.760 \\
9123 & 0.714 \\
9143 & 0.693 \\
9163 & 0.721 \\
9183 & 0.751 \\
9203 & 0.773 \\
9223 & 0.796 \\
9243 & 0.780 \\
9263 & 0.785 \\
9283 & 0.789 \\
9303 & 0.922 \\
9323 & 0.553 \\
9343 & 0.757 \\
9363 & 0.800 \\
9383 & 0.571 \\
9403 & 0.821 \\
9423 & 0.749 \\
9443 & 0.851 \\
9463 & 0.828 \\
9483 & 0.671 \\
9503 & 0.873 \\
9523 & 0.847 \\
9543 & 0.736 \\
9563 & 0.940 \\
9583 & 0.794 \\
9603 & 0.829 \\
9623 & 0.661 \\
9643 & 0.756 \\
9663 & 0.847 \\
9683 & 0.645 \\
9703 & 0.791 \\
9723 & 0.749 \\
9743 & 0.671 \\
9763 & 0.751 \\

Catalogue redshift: 0.738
